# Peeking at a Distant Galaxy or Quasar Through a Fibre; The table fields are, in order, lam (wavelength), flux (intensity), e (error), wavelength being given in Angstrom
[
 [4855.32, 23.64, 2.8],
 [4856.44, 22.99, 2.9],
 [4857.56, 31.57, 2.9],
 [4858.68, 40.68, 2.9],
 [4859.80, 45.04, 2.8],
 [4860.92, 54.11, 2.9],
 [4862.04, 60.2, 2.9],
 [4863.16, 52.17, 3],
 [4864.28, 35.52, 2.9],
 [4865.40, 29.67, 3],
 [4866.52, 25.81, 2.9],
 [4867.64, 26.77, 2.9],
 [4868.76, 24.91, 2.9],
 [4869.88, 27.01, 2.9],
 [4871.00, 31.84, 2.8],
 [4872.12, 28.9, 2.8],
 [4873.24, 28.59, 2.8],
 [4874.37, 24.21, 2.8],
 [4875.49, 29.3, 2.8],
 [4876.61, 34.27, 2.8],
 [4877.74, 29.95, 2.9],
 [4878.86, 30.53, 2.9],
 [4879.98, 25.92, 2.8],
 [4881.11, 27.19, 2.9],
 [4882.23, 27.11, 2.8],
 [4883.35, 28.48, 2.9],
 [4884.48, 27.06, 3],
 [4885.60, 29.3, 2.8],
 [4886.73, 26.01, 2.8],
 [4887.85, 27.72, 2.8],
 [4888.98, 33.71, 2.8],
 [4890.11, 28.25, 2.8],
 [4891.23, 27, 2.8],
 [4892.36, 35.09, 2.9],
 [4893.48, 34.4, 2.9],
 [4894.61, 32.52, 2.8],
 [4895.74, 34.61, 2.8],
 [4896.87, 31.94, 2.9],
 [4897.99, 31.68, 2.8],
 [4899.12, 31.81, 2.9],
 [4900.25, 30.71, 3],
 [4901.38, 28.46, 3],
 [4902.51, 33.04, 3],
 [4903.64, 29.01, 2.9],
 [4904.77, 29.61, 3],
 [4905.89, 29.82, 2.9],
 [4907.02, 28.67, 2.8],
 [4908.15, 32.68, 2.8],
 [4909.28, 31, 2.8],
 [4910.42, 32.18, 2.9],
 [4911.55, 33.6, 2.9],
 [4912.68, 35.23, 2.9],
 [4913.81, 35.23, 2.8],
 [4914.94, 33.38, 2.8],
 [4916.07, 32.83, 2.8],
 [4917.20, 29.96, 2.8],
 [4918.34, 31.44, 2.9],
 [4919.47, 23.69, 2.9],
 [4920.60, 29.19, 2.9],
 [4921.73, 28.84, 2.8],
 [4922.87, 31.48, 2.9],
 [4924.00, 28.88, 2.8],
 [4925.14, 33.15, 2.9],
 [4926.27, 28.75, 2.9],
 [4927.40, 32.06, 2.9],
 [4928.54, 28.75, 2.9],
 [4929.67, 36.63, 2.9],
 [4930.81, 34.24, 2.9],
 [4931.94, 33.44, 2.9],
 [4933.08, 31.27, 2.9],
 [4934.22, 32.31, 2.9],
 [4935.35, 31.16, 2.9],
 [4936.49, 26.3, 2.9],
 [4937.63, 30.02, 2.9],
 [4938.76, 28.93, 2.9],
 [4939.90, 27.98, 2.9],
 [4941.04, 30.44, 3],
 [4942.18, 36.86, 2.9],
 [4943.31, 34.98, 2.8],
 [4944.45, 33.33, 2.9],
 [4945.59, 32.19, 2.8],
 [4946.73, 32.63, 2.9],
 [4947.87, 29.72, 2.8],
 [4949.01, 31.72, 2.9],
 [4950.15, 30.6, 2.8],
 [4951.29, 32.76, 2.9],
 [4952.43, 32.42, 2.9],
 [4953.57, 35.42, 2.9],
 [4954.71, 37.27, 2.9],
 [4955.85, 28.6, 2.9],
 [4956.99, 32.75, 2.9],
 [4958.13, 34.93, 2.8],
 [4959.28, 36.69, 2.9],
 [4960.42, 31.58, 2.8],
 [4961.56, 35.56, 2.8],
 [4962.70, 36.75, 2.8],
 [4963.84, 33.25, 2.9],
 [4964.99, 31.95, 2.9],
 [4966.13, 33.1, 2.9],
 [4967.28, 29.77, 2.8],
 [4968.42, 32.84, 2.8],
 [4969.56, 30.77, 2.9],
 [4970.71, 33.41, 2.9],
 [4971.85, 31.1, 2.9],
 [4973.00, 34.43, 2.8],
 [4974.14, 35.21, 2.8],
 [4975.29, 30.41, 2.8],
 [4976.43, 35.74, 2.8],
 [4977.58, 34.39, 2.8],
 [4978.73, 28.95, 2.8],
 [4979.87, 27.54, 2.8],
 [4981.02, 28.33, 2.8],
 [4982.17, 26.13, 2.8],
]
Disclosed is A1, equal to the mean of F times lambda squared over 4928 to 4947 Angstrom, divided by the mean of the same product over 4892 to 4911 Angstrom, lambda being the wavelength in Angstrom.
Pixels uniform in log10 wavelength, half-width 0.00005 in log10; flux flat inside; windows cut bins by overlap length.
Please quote 1.0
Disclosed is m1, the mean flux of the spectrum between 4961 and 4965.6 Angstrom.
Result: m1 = 34.4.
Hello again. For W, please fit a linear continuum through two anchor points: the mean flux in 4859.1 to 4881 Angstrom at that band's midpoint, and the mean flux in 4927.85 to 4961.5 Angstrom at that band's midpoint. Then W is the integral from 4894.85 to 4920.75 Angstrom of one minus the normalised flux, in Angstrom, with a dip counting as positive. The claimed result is 1.3 Angstrom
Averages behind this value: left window 33.8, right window 32.3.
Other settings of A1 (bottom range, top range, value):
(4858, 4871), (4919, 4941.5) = 0.82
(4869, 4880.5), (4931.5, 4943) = 1.10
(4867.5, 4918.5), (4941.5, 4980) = 1.12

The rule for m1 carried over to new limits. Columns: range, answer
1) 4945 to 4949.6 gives 31.5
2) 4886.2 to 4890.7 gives 28.9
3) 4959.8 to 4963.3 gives 34.7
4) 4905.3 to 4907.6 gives 29.4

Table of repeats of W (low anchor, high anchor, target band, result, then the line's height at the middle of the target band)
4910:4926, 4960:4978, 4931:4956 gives 0.2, 32.2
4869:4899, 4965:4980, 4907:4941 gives -0.3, 30.9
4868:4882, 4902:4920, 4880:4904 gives -0.2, 29.8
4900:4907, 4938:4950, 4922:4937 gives -0.1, 31.2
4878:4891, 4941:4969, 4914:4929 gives 0.3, 30.9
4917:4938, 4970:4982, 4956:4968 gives -0.8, 31.4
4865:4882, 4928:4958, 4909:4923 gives -0.4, 30.6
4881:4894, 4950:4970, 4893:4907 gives -0.6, 30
